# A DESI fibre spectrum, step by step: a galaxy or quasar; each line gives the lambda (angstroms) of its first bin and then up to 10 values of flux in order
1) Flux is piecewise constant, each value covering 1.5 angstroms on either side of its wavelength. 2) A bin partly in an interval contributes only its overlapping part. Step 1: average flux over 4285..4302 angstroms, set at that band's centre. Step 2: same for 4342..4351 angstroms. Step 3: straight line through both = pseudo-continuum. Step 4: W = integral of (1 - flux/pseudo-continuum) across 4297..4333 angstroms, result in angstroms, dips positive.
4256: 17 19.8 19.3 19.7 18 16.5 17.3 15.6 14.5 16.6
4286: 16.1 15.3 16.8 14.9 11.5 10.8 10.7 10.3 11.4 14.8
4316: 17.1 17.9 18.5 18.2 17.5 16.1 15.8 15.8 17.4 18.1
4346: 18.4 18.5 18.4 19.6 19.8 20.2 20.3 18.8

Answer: 3.17 angstroms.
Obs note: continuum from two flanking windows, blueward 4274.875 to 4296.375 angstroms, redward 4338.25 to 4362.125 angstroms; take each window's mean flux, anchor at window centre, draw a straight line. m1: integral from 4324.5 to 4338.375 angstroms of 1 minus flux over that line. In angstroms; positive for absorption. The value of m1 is 1.0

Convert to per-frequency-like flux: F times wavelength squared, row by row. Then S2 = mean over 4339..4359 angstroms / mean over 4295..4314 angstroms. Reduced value 1.61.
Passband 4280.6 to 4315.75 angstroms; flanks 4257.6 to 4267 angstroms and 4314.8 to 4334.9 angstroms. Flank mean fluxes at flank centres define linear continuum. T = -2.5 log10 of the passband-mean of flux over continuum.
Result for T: 0.31 mag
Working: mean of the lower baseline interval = 19.5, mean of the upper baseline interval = 17.3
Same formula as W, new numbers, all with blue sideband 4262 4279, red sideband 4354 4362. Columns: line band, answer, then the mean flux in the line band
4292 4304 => 3.6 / 12.7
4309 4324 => 2.1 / 16.2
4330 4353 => 2.5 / 17.3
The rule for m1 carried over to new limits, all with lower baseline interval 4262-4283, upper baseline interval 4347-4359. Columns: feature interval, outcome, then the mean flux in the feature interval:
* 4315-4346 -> 2.0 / 17.3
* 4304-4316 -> 3.6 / 12.6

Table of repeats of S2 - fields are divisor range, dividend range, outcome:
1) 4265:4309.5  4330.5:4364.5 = 1.27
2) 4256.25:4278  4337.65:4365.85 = 1.09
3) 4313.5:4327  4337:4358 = 1.05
